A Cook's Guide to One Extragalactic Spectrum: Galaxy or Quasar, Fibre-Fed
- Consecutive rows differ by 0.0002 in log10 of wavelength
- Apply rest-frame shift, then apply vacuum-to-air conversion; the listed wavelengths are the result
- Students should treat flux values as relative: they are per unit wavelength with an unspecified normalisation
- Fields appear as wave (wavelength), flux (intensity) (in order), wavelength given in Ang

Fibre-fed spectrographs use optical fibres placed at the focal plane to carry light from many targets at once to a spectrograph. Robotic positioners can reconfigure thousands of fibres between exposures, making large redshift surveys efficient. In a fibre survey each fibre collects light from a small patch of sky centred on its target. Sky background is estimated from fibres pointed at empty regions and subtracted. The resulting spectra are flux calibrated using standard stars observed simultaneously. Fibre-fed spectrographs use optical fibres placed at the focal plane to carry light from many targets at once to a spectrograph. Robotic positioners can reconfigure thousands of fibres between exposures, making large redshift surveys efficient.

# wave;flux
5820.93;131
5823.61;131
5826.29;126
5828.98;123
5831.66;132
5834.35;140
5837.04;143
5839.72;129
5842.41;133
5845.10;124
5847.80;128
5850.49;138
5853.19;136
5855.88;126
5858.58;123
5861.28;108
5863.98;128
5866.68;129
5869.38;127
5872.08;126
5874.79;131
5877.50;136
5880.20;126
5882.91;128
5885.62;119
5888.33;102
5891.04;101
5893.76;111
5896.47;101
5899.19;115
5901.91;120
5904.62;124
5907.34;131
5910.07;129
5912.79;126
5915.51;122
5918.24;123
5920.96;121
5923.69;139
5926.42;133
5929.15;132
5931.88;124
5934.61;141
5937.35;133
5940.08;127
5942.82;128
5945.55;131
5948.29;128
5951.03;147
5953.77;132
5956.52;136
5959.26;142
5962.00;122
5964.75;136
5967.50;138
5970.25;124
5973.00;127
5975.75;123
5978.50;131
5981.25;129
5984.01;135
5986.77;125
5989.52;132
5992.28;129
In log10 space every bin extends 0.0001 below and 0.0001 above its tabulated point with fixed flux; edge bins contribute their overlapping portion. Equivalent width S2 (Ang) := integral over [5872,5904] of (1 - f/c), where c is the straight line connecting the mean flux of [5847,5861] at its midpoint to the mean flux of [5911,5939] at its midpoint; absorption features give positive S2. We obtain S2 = 2.8 Ang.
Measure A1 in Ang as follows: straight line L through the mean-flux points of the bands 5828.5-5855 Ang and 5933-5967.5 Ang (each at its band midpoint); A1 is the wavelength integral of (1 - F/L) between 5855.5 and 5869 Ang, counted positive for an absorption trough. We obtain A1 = 1.03 Ang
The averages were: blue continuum 133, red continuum 134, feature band 123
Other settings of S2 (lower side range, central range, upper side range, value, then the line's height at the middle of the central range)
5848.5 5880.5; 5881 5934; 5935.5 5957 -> 3.7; 130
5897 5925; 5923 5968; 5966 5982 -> -2.3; 127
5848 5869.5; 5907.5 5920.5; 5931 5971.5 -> 0.5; 130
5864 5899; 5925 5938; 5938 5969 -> -0.3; 129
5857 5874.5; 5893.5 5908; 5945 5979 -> 1.2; 127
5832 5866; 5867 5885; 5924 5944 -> 0.2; 130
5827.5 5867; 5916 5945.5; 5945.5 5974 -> 0.5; 132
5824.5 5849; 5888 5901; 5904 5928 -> 2.2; 129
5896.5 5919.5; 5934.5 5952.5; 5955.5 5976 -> -0.7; 128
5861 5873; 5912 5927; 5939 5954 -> 0.3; 130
